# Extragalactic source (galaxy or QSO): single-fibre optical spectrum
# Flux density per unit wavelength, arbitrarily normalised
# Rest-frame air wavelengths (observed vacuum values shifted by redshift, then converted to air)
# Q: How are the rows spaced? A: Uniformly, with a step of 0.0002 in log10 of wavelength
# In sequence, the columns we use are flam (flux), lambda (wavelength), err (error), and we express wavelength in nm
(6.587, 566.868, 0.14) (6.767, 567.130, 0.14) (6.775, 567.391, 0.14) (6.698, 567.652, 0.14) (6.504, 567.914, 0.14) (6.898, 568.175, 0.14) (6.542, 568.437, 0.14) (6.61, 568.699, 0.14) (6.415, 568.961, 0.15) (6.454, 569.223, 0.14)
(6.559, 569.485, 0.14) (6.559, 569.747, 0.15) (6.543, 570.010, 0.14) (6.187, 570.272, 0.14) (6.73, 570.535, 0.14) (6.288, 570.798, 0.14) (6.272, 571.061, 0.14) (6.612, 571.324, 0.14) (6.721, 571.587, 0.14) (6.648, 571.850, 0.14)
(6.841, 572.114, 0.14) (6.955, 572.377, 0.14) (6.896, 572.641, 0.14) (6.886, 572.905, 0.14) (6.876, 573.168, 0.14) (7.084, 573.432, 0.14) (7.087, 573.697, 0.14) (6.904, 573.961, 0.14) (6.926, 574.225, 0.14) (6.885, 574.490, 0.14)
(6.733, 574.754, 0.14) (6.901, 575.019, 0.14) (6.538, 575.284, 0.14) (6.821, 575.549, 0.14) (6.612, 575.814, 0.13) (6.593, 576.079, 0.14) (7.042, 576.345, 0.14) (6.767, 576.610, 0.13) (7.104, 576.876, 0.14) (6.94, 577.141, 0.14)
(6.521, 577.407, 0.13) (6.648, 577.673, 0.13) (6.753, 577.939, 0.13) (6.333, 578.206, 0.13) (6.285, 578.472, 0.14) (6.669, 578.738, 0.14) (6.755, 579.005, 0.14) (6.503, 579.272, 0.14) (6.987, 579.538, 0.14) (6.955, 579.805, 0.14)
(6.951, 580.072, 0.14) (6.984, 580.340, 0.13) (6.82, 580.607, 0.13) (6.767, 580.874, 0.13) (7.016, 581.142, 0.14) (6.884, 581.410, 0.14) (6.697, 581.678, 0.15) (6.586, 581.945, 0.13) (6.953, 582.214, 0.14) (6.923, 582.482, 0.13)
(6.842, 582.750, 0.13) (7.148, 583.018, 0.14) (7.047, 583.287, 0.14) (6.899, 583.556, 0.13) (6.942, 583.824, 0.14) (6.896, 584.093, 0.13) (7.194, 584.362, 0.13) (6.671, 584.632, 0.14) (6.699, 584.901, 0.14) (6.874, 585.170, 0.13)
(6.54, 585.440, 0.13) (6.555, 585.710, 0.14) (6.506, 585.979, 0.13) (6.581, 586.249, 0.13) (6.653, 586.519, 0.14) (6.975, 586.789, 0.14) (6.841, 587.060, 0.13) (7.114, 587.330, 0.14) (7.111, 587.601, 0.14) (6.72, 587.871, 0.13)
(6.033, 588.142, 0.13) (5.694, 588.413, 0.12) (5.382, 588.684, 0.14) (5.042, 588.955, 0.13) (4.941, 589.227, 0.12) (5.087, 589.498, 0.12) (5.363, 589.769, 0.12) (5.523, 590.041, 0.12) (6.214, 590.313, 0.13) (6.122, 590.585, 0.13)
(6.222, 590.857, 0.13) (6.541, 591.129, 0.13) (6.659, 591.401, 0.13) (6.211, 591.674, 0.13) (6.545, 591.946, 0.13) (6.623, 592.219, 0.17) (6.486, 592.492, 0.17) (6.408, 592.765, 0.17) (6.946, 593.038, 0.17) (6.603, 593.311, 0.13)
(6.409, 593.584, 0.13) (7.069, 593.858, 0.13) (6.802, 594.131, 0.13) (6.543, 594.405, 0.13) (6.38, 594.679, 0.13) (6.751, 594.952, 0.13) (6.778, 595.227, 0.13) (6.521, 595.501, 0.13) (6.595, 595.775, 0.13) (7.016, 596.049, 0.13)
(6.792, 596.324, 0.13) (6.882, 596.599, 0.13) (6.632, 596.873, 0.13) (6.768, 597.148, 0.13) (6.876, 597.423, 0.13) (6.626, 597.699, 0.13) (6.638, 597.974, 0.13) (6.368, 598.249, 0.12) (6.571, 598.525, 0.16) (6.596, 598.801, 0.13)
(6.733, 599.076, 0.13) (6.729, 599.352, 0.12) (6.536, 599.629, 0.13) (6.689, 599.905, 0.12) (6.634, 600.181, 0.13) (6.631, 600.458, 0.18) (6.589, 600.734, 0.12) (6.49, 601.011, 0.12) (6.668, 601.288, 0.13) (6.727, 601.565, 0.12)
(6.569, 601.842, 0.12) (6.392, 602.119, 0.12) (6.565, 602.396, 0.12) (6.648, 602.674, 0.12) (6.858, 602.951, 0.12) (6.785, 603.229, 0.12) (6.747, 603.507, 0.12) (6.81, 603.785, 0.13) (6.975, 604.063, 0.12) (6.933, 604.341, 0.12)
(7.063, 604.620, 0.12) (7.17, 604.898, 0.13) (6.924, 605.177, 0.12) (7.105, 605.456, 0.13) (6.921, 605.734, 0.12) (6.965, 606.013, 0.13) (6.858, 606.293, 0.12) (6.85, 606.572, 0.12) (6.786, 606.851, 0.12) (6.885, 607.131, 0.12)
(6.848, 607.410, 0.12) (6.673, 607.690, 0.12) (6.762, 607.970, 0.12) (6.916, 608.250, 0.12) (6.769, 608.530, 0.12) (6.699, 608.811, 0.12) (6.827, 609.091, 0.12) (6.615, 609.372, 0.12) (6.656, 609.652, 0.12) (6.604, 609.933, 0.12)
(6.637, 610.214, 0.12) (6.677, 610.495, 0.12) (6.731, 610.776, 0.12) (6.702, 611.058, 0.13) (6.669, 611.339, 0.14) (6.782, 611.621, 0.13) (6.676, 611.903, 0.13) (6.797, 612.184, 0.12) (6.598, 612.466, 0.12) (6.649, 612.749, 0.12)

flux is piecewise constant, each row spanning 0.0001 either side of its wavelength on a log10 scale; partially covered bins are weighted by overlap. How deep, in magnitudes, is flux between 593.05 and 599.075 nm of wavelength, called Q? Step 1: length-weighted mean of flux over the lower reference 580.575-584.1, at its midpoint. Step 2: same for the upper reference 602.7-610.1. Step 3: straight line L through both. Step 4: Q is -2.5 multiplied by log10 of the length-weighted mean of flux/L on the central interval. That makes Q 0.03 mag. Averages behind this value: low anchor 6.89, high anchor 6.84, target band 6.68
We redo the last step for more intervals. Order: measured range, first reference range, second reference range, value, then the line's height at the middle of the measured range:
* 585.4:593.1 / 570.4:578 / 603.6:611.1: 0.091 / 6.8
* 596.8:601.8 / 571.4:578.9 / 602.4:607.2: 0.037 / 6.87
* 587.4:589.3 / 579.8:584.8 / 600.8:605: 0.160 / 6.86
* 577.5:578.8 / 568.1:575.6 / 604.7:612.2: 0.031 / 6.72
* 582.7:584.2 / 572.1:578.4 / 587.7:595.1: -0.075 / 6.5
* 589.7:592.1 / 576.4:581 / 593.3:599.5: 0.089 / 6.71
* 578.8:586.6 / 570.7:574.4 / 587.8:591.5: -0.103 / 6.2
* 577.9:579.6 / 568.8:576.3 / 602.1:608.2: 0.023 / 6.73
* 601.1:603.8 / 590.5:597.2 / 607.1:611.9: 0.001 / 6.68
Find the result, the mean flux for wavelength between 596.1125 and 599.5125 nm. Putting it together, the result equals 6.69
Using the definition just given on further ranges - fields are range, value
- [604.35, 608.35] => 6.91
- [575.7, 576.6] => 6.75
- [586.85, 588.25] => 6.79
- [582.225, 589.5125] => 6.54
